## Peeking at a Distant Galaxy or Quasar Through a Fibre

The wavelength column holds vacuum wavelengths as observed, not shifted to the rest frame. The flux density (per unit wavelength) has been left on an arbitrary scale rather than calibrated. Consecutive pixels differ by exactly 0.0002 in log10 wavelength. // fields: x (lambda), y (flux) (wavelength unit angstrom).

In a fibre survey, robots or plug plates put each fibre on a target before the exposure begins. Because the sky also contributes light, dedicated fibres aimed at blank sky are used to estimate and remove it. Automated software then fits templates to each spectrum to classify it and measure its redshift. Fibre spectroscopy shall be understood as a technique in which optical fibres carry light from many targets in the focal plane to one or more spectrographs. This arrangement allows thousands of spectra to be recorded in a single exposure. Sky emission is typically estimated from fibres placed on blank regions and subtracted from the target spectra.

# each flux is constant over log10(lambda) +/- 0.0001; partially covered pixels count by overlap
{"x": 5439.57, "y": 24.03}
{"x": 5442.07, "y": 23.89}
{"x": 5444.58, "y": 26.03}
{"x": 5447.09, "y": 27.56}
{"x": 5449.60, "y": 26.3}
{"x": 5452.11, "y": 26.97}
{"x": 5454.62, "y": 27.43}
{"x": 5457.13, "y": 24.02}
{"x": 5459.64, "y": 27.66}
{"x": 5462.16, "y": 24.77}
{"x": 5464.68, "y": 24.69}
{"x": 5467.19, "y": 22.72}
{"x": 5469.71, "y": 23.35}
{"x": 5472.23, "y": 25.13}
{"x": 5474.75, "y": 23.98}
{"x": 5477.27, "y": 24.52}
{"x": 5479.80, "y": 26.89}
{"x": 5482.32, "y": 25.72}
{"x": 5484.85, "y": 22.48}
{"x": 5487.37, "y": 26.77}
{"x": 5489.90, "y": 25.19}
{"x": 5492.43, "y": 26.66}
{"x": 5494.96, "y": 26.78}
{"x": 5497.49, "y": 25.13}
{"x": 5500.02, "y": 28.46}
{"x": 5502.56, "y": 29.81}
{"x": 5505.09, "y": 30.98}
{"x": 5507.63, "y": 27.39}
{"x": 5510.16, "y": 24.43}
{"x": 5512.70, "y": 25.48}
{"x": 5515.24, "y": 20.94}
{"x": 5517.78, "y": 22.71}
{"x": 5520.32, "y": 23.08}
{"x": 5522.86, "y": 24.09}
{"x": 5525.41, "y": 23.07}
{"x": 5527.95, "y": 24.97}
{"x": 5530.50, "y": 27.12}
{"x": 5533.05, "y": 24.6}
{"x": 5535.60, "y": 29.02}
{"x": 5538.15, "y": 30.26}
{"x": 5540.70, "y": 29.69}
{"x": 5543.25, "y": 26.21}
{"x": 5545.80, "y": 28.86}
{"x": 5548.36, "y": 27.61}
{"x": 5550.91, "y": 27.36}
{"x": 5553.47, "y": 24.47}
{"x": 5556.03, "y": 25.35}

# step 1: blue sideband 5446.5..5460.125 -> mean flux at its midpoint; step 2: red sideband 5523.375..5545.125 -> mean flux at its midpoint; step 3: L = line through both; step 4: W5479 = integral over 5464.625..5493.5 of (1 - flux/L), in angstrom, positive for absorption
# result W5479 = 2.0 angstrom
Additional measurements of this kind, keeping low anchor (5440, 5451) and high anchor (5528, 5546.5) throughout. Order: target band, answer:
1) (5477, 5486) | 0.5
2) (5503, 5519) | 1.0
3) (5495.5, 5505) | -0.4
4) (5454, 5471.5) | 0.9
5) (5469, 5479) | 0.8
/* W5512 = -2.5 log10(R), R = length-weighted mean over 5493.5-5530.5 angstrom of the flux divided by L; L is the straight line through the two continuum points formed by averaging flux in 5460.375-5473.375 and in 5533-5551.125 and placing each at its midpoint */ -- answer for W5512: 0.04 mag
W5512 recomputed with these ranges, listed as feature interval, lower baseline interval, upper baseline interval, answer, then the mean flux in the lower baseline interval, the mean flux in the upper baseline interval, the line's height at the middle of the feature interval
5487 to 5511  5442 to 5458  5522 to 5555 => -0.029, 26.2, 26.7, 26.5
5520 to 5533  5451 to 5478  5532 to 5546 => 0.126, 25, 28.1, 27.6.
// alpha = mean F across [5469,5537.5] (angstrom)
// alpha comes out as 25.6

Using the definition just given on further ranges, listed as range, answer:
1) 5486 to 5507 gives 27.4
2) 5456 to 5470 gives 24.6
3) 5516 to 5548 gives 26.1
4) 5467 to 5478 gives 24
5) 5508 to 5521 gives 23.6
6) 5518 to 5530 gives 23.9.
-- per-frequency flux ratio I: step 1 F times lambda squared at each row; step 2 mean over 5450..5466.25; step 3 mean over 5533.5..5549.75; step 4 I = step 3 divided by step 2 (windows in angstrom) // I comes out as 1.13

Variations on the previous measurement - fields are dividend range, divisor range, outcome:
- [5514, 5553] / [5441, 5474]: 1.05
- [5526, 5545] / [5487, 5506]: 1.01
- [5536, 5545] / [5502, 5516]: 1.10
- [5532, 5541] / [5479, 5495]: 1.12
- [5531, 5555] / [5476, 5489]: 1.11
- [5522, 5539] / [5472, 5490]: 1.06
